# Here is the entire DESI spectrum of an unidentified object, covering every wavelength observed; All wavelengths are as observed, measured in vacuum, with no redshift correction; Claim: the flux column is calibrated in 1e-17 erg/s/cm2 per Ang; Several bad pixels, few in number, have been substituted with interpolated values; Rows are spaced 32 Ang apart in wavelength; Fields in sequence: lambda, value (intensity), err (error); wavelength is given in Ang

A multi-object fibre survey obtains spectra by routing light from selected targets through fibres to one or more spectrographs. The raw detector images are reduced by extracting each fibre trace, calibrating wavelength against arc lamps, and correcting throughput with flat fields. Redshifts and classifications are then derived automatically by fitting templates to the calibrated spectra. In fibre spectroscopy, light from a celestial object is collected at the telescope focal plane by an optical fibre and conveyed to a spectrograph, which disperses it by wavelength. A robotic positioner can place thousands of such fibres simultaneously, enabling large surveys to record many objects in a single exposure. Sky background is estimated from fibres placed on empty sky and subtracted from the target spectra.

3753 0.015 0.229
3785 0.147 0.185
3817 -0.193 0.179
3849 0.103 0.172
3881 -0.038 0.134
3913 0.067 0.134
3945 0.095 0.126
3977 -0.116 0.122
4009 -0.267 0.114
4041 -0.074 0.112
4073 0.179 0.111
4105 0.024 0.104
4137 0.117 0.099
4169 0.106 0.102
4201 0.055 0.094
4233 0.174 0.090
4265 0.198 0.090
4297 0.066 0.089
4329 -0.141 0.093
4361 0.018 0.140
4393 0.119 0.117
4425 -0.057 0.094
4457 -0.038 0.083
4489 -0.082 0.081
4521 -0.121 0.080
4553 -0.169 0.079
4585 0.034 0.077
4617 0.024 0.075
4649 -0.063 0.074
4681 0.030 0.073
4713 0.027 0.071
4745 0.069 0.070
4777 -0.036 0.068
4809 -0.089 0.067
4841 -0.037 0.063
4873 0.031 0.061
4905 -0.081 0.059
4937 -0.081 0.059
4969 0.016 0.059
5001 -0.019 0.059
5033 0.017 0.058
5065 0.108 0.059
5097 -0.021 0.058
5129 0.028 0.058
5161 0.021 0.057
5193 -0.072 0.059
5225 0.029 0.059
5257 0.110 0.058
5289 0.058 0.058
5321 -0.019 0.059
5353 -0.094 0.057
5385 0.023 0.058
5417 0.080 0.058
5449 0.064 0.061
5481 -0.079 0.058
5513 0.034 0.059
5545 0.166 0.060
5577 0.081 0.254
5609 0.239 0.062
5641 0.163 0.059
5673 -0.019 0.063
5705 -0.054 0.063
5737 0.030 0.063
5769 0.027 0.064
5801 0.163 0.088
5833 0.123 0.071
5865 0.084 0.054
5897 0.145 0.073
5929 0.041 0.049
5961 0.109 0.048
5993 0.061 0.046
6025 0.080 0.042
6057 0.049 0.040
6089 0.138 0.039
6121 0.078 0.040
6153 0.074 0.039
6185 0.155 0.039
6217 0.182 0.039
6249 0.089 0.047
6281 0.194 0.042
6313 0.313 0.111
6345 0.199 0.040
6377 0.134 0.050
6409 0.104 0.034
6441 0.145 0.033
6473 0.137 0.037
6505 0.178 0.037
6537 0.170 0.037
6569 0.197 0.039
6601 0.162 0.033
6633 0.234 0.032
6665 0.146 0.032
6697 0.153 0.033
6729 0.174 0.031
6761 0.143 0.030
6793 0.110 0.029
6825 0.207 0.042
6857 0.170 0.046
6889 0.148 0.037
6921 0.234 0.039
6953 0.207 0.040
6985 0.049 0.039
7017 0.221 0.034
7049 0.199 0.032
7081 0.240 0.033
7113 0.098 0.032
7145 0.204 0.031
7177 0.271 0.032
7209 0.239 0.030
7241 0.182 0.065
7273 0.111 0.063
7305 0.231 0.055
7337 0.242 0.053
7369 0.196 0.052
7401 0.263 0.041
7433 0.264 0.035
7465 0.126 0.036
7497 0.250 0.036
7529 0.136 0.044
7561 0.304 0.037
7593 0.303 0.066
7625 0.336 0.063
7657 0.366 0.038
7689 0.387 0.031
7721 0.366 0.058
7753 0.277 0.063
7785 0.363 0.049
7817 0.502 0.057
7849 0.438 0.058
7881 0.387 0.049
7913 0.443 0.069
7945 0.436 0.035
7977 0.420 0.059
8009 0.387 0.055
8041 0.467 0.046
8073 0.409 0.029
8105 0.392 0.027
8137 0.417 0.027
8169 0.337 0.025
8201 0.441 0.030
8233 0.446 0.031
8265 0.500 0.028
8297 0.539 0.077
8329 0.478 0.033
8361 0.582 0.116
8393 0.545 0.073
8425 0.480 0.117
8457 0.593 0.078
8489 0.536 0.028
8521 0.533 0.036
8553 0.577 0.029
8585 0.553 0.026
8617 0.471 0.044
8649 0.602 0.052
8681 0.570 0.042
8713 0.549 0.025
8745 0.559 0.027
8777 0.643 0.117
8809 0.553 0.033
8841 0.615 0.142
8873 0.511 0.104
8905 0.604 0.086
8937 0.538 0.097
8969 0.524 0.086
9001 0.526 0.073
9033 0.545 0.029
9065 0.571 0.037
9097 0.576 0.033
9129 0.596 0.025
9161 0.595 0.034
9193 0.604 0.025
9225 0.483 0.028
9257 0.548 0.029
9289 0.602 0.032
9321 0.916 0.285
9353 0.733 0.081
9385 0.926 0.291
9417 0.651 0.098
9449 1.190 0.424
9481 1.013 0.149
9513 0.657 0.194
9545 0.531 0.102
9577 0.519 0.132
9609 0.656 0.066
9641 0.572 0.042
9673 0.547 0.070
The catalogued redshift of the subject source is 0.898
